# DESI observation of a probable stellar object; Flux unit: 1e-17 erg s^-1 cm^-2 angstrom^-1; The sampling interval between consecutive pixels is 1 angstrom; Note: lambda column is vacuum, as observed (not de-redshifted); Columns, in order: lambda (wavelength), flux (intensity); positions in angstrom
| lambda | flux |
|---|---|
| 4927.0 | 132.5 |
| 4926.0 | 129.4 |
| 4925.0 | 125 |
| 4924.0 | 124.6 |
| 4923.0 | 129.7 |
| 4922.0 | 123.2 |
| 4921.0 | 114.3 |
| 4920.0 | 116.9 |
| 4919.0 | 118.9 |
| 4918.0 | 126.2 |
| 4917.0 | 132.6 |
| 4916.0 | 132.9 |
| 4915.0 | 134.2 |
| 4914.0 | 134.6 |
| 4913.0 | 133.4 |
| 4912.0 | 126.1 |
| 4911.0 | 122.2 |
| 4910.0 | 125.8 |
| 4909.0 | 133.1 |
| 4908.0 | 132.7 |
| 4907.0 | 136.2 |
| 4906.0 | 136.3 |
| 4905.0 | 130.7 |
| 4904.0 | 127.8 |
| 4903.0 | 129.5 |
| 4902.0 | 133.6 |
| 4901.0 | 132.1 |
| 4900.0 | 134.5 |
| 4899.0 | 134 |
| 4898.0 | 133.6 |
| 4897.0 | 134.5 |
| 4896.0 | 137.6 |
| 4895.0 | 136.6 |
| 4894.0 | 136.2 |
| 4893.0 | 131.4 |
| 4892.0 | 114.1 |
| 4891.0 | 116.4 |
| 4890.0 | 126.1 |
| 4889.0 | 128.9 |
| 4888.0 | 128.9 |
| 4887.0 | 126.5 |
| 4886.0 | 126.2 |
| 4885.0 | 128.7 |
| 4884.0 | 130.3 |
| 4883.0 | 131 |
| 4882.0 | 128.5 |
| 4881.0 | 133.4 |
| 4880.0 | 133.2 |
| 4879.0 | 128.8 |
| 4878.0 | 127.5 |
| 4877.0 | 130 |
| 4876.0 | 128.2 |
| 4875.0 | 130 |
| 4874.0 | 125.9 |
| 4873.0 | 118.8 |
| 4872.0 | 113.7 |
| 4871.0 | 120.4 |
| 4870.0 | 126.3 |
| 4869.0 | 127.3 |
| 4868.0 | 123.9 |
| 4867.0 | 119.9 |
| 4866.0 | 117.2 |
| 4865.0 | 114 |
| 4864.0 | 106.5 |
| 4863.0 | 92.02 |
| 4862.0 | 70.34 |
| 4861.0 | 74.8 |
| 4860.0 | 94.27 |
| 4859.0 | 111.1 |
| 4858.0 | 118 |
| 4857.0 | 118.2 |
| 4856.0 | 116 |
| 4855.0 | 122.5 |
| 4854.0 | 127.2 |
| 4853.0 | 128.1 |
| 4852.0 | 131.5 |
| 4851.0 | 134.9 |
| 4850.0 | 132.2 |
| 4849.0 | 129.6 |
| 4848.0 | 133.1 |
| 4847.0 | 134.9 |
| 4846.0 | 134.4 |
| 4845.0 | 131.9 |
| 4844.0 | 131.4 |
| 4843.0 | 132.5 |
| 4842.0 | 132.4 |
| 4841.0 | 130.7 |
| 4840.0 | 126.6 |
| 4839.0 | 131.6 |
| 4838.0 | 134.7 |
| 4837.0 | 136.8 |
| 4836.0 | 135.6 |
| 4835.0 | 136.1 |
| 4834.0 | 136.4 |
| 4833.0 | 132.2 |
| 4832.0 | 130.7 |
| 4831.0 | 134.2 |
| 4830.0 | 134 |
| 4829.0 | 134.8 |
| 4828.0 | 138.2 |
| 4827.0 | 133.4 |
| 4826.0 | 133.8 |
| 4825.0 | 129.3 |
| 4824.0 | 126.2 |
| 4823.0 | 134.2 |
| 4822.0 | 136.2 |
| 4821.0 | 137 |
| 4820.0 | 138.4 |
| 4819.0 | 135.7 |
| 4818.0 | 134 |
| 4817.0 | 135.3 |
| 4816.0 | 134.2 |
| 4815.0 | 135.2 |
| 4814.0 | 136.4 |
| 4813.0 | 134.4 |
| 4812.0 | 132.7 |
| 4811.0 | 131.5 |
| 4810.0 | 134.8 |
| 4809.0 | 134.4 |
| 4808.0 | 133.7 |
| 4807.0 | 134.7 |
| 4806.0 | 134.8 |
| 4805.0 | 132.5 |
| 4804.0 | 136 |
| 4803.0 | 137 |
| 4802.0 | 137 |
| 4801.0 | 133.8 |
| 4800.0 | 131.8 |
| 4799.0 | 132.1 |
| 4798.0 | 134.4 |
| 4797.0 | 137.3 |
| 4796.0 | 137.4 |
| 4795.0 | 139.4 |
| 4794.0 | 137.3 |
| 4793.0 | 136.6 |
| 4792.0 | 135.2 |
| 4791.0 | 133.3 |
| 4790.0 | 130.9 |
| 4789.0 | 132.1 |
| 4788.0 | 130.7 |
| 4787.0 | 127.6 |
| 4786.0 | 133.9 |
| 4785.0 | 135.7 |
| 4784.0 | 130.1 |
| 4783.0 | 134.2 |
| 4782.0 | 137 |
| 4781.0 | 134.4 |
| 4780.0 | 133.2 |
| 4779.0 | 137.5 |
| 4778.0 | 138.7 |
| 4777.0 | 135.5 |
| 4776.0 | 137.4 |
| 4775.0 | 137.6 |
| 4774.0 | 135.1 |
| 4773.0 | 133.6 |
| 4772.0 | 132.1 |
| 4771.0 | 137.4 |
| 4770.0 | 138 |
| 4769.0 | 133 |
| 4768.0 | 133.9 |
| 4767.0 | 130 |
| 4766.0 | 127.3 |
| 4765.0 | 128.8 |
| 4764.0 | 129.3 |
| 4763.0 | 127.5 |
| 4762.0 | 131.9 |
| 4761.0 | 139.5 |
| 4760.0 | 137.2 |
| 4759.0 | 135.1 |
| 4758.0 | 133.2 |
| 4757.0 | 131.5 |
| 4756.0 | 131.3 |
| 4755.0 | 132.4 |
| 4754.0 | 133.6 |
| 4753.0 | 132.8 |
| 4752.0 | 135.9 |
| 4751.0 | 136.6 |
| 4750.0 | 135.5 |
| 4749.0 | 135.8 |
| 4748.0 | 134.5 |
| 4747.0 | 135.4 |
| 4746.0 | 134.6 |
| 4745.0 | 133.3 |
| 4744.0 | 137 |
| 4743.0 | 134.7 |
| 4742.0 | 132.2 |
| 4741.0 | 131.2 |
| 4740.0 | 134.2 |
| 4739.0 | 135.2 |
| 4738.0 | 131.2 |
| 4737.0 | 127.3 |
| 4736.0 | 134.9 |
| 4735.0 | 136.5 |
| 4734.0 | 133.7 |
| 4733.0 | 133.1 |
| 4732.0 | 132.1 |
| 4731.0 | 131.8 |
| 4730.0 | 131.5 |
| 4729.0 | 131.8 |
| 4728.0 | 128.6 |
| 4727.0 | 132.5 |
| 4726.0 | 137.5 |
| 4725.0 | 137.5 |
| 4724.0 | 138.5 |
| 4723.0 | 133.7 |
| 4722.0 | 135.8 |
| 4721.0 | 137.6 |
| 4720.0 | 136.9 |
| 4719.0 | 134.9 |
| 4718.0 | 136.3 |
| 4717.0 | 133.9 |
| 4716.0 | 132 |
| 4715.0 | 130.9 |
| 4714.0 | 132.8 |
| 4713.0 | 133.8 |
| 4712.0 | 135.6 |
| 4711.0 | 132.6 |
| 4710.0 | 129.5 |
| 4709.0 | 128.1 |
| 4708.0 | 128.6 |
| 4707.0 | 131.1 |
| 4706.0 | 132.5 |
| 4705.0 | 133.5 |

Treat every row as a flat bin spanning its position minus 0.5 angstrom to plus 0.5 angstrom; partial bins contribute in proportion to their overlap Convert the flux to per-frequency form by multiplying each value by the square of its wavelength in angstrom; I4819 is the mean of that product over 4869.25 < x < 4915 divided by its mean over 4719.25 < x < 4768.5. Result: 1.0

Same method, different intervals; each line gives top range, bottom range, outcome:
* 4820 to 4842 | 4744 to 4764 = 1.03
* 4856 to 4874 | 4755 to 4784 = 0.86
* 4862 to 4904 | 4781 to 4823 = 0.97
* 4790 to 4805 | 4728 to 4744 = 1.05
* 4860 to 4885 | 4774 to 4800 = 0.91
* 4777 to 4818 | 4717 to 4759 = 1.03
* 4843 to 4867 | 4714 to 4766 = 0.93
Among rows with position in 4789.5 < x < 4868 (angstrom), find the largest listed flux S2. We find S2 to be 139.4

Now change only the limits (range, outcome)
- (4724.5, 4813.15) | 139.5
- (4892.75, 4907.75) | 137.6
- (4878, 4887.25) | 133.4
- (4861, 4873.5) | 127.3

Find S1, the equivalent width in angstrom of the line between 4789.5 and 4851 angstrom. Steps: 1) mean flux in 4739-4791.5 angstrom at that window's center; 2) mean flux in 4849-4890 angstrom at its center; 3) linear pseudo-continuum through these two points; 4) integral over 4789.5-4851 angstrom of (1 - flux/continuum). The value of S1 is -3.5 angstrom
